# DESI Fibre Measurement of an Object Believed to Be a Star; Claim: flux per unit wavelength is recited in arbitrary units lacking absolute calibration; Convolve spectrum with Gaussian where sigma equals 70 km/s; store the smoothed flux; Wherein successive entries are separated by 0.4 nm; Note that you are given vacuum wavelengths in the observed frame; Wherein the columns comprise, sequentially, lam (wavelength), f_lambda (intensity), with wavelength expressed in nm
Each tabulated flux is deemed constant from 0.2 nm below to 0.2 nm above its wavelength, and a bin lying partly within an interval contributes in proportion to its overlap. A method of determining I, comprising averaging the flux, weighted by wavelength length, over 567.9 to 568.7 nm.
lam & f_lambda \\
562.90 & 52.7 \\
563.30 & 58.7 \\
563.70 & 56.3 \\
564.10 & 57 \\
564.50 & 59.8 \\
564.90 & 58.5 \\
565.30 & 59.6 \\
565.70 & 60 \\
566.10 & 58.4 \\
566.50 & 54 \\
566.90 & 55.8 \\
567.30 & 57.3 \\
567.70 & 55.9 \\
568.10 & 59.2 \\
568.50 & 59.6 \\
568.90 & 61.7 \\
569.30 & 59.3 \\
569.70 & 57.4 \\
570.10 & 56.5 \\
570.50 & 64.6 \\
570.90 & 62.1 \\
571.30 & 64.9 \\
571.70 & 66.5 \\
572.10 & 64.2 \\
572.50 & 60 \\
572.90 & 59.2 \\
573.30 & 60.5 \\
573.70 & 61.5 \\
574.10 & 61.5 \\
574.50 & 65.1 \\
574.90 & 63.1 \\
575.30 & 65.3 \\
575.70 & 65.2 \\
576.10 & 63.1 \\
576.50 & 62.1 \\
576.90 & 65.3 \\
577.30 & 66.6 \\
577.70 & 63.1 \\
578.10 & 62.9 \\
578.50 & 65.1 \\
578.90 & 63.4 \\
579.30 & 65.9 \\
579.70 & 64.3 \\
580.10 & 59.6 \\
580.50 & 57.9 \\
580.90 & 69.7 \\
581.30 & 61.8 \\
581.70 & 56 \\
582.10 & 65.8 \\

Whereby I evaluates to 59.4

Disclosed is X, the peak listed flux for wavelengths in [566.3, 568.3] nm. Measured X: 59.2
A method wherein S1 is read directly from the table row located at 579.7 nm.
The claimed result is 64.3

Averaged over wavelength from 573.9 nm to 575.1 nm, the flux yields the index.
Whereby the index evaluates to 63.2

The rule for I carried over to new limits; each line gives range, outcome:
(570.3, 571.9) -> 64.5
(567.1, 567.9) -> 56.6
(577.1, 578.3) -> 64.2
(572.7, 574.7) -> 61.6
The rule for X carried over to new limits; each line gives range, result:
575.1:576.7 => 65.3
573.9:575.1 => 65.1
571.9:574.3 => 64.2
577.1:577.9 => 66.6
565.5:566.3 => 60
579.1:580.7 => 65.9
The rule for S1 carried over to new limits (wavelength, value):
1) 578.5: 65.1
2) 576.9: 65.3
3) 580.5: 57.9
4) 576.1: 63.1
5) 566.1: 58.4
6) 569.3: 59.3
